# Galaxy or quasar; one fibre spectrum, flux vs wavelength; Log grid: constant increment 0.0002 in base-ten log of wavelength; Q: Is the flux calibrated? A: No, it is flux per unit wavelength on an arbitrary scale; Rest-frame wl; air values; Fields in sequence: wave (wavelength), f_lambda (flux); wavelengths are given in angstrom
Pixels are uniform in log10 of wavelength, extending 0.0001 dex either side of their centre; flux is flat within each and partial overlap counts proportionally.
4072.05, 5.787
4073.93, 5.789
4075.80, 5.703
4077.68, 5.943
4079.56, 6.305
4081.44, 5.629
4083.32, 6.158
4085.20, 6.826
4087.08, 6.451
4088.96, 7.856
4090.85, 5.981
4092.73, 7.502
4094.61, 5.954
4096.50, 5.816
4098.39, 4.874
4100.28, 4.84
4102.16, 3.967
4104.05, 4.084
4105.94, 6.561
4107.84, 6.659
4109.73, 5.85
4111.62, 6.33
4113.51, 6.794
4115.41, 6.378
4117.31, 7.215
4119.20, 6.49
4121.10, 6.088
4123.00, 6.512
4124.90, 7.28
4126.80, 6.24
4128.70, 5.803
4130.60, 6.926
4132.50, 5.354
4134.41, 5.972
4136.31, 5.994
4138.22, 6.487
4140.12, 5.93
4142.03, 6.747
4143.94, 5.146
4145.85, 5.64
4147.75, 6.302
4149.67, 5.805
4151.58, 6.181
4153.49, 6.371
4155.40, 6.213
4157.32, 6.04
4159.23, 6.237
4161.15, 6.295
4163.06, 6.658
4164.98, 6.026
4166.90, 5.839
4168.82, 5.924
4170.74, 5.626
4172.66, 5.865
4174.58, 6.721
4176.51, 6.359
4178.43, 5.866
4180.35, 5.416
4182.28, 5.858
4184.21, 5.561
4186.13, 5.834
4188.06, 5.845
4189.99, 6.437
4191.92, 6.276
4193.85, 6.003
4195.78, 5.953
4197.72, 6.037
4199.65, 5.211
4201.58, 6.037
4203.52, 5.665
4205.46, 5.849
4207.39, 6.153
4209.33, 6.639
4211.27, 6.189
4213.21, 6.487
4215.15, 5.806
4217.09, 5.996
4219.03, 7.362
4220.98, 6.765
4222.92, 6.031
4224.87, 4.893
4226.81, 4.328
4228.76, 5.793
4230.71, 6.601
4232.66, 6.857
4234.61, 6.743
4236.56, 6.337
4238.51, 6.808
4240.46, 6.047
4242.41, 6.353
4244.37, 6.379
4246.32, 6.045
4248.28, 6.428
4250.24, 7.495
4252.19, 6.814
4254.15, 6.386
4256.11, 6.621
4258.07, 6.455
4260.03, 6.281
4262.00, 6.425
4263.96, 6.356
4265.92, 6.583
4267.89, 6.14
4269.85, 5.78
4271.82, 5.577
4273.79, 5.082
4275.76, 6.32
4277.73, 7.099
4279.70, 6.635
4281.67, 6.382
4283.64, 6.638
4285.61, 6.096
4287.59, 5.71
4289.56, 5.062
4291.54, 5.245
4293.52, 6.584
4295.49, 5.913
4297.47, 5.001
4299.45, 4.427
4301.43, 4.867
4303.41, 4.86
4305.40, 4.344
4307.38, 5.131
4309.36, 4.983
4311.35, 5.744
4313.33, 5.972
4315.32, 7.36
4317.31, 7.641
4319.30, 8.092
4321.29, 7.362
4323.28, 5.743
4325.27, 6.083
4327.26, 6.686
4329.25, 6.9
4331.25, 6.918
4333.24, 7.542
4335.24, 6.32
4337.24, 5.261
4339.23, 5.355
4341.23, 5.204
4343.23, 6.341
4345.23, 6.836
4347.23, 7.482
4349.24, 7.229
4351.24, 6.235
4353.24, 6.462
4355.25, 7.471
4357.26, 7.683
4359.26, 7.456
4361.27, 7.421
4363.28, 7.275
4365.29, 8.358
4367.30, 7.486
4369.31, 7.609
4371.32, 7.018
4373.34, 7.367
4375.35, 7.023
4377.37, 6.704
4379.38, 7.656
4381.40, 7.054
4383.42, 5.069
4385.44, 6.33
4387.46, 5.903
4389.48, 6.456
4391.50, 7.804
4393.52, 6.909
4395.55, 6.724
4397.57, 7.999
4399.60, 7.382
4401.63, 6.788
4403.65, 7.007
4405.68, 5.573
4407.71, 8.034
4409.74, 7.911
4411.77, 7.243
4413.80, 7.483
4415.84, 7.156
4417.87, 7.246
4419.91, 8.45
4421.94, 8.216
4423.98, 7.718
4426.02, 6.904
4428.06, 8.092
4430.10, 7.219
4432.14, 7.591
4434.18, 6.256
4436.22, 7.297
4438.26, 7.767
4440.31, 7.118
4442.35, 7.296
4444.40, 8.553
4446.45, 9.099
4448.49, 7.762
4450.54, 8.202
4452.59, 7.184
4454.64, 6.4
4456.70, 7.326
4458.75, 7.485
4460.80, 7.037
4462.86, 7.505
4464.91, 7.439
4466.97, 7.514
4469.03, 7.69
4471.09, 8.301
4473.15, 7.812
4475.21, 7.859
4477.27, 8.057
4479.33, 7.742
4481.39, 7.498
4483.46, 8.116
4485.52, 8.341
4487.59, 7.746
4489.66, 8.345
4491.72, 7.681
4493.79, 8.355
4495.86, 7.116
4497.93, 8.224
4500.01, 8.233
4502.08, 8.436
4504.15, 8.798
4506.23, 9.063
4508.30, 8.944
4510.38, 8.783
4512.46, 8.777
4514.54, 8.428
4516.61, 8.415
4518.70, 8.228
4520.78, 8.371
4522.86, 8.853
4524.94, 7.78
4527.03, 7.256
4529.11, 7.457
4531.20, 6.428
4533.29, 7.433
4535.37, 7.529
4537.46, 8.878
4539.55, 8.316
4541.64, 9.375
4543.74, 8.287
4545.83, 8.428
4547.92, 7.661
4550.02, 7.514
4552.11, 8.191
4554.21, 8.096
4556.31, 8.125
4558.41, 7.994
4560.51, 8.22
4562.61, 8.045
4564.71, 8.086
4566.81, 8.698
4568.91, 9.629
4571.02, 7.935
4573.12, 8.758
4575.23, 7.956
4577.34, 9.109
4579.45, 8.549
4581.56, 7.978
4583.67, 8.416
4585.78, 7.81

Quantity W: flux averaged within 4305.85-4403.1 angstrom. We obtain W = 6.78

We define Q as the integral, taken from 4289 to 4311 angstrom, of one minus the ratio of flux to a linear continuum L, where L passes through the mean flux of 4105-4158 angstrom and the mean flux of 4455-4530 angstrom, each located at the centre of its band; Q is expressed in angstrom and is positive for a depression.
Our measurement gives 6.0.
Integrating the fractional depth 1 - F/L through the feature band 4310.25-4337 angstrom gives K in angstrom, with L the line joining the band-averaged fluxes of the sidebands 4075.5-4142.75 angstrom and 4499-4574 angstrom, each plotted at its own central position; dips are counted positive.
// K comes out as 1.7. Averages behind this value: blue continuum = 6.16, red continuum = 8.26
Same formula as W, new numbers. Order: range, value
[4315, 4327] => 7.01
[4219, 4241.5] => 6.17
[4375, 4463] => 7.27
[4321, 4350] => 6.46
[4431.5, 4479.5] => 7.59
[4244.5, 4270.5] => 6.45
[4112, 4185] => 6.16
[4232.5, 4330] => 6.17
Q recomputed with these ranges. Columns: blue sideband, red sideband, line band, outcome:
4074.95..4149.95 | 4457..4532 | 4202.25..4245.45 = 3.11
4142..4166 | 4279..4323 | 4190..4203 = 0.21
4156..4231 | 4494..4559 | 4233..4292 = 1.45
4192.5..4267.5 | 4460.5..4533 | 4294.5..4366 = 5.58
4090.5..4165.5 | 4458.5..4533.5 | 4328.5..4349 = 2.12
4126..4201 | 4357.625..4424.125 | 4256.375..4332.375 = 7.15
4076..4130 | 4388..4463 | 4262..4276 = 1.66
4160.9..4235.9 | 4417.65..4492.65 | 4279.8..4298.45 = 2.07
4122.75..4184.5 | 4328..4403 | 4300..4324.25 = 2.59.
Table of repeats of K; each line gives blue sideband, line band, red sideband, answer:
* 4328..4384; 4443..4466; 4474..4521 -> 0.6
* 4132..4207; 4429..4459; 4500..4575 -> 0.7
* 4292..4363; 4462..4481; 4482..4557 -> -0.1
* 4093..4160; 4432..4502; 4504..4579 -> 1.4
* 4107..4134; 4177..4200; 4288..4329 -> 1.2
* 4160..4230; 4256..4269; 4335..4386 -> -0.1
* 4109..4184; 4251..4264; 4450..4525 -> 0.5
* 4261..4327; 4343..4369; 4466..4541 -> -2.5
